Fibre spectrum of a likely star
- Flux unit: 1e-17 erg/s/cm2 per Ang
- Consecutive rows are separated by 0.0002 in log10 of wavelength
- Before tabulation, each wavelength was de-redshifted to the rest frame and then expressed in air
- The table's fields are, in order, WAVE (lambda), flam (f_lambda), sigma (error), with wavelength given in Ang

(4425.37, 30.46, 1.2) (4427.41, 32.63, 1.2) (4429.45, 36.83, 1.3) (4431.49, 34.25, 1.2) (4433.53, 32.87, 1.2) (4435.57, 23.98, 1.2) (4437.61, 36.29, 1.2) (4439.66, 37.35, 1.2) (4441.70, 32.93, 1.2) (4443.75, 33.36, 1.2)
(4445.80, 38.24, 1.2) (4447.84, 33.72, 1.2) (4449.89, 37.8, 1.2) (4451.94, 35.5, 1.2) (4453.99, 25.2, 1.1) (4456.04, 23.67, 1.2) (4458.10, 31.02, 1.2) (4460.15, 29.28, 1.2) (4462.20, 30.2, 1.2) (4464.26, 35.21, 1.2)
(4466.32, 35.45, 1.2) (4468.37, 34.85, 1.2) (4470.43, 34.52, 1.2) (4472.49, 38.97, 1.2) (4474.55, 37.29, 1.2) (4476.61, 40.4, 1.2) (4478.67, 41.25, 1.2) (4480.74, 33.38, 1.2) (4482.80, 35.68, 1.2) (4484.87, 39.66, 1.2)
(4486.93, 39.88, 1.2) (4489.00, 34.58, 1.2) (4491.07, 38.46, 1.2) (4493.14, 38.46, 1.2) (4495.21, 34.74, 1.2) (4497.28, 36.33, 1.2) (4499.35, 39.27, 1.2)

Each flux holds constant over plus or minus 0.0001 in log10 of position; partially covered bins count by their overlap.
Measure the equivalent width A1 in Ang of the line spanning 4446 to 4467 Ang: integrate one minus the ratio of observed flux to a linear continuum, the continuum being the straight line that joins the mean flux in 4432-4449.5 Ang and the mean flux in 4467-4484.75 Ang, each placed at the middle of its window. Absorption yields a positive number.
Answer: 2.0 Ang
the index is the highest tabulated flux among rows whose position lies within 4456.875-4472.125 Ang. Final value 35.45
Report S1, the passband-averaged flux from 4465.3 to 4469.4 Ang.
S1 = 35.2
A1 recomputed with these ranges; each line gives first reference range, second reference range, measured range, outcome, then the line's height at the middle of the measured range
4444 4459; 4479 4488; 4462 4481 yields -0.54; 35.5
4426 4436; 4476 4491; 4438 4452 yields -0.69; 33.9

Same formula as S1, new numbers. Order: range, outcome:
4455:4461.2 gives 28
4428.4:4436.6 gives 32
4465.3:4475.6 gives 36.2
